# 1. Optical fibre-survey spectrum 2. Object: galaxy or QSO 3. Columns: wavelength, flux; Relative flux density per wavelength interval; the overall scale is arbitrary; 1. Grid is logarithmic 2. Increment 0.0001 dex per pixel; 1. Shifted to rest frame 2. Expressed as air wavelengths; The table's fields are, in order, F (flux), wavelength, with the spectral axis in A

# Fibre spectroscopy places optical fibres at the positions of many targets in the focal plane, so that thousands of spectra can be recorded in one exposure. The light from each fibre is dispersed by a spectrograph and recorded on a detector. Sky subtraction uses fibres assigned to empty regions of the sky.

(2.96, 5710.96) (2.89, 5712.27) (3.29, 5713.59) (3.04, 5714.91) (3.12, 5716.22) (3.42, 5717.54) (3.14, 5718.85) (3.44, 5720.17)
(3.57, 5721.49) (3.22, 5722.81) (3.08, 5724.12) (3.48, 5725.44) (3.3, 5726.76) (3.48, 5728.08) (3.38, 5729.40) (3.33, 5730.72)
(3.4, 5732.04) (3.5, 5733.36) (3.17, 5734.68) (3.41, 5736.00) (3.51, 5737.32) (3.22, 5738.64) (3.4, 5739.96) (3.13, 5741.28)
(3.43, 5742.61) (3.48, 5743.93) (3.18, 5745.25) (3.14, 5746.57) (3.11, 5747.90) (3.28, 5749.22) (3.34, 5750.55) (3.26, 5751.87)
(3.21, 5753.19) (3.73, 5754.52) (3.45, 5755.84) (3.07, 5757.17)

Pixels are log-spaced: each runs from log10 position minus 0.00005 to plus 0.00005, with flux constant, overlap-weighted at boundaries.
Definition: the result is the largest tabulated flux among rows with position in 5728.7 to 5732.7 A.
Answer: 3.4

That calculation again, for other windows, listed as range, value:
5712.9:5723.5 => 3.57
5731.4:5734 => 3.5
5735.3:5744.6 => 3.51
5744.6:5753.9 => 3.34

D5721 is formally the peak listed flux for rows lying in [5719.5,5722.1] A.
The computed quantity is 3.57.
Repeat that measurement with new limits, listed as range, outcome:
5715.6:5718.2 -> 3.42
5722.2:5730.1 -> 3.48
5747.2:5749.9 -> 3.28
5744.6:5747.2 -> 3.18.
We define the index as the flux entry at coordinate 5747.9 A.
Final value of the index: 3.11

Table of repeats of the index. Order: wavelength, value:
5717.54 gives 3.42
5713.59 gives 3.29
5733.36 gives 3.5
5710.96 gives 2.96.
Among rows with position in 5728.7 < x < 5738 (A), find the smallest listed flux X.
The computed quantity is 3.17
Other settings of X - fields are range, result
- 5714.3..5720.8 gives 3.04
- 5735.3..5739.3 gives 3.22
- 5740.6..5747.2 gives 3.13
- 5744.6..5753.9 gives 3.11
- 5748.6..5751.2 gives 3.28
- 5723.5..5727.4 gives 3.08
